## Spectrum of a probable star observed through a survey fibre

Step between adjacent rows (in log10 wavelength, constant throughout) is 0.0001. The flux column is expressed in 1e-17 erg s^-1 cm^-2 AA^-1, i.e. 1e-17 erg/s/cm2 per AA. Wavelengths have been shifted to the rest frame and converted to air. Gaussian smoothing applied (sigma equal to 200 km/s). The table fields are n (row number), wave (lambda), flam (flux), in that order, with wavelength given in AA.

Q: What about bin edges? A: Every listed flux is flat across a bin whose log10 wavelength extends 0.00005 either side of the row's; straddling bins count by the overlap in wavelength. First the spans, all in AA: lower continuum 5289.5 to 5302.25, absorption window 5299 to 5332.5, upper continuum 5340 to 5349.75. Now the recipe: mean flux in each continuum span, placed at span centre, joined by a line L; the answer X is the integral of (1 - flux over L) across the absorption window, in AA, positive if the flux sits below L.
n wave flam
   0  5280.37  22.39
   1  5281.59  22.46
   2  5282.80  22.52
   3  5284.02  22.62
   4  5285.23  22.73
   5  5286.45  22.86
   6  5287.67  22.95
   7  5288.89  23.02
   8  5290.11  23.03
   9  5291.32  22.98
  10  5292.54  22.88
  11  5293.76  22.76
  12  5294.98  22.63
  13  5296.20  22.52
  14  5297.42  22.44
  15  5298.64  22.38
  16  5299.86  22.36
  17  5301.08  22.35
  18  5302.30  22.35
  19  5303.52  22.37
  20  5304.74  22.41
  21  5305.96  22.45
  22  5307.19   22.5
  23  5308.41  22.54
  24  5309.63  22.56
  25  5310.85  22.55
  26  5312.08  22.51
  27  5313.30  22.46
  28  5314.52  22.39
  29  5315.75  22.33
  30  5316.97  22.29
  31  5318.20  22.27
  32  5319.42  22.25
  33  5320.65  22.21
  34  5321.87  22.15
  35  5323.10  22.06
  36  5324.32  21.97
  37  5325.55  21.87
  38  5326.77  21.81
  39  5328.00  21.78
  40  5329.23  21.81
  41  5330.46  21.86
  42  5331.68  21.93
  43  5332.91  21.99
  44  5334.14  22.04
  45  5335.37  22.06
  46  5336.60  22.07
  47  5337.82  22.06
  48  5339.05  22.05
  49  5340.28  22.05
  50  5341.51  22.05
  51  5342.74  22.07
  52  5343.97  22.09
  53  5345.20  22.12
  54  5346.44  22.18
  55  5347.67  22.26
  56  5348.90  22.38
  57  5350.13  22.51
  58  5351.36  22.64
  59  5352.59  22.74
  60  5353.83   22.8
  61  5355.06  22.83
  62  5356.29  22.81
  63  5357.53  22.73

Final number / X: 0.30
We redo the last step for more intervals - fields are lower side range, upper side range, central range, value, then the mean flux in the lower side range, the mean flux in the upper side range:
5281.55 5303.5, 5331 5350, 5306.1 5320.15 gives 0.0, 22.7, 22.1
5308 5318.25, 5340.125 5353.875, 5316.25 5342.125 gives 0.4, 22.4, 22.3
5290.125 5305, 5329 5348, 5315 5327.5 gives 0.1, 22.6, 22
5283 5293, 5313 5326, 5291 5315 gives 0.0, 22.9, 22.2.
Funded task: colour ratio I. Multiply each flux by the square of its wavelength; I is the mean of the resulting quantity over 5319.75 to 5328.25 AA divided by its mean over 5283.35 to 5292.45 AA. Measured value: 1.0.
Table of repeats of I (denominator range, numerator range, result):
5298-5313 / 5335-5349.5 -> 1.00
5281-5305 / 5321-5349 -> 0.99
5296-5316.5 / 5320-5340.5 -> 0.99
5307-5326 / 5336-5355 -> 1.01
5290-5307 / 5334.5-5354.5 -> 1.00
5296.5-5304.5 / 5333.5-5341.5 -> 1.00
